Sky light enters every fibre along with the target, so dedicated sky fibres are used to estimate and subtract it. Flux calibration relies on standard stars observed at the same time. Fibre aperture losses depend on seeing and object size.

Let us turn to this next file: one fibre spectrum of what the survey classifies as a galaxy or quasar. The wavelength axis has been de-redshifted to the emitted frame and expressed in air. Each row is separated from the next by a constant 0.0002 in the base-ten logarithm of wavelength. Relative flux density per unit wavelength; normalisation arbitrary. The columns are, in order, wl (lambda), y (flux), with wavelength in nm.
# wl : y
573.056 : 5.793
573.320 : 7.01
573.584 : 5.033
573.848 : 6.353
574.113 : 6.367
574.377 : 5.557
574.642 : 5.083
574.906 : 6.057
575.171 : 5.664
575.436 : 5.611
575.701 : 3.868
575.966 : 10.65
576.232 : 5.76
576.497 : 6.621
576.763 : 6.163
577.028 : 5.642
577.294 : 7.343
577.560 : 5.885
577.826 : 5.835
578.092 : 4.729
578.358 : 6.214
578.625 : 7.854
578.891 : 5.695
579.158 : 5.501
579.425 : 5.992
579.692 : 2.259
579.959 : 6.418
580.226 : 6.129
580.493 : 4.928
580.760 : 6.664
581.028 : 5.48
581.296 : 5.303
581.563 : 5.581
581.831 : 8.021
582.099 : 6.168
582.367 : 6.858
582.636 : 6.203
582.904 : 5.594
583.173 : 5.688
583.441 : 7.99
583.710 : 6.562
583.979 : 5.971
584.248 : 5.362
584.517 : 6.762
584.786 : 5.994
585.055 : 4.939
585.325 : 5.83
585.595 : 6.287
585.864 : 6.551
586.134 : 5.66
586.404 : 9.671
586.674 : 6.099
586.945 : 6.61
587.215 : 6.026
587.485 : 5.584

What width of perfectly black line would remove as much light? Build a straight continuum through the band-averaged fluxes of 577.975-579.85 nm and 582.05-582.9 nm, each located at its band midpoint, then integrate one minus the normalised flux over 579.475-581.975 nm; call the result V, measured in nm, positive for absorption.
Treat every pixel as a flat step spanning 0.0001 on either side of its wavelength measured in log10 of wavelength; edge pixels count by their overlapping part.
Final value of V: 0.11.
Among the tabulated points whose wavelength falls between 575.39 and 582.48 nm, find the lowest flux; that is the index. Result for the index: 2.259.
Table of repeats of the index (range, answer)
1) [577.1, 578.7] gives 4.729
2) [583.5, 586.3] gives 4.939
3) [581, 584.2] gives 5.303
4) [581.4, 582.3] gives 5.581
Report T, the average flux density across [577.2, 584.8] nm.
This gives 6.03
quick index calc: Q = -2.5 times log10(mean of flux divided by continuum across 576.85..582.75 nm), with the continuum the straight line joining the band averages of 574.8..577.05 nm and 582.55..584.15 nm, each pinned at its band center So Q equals 0.06 mag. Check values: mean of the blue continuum 6.26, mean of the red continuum 6.32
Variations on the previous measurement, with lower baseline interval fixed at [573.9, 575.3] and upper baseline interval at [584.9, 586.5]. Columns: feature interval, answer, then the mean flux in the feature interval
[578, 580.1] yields 0.08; 5.6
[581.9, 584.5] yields -0.01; 6.33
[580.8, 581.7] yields 0.10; 5.59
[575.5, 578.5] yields -0.06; 6.24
